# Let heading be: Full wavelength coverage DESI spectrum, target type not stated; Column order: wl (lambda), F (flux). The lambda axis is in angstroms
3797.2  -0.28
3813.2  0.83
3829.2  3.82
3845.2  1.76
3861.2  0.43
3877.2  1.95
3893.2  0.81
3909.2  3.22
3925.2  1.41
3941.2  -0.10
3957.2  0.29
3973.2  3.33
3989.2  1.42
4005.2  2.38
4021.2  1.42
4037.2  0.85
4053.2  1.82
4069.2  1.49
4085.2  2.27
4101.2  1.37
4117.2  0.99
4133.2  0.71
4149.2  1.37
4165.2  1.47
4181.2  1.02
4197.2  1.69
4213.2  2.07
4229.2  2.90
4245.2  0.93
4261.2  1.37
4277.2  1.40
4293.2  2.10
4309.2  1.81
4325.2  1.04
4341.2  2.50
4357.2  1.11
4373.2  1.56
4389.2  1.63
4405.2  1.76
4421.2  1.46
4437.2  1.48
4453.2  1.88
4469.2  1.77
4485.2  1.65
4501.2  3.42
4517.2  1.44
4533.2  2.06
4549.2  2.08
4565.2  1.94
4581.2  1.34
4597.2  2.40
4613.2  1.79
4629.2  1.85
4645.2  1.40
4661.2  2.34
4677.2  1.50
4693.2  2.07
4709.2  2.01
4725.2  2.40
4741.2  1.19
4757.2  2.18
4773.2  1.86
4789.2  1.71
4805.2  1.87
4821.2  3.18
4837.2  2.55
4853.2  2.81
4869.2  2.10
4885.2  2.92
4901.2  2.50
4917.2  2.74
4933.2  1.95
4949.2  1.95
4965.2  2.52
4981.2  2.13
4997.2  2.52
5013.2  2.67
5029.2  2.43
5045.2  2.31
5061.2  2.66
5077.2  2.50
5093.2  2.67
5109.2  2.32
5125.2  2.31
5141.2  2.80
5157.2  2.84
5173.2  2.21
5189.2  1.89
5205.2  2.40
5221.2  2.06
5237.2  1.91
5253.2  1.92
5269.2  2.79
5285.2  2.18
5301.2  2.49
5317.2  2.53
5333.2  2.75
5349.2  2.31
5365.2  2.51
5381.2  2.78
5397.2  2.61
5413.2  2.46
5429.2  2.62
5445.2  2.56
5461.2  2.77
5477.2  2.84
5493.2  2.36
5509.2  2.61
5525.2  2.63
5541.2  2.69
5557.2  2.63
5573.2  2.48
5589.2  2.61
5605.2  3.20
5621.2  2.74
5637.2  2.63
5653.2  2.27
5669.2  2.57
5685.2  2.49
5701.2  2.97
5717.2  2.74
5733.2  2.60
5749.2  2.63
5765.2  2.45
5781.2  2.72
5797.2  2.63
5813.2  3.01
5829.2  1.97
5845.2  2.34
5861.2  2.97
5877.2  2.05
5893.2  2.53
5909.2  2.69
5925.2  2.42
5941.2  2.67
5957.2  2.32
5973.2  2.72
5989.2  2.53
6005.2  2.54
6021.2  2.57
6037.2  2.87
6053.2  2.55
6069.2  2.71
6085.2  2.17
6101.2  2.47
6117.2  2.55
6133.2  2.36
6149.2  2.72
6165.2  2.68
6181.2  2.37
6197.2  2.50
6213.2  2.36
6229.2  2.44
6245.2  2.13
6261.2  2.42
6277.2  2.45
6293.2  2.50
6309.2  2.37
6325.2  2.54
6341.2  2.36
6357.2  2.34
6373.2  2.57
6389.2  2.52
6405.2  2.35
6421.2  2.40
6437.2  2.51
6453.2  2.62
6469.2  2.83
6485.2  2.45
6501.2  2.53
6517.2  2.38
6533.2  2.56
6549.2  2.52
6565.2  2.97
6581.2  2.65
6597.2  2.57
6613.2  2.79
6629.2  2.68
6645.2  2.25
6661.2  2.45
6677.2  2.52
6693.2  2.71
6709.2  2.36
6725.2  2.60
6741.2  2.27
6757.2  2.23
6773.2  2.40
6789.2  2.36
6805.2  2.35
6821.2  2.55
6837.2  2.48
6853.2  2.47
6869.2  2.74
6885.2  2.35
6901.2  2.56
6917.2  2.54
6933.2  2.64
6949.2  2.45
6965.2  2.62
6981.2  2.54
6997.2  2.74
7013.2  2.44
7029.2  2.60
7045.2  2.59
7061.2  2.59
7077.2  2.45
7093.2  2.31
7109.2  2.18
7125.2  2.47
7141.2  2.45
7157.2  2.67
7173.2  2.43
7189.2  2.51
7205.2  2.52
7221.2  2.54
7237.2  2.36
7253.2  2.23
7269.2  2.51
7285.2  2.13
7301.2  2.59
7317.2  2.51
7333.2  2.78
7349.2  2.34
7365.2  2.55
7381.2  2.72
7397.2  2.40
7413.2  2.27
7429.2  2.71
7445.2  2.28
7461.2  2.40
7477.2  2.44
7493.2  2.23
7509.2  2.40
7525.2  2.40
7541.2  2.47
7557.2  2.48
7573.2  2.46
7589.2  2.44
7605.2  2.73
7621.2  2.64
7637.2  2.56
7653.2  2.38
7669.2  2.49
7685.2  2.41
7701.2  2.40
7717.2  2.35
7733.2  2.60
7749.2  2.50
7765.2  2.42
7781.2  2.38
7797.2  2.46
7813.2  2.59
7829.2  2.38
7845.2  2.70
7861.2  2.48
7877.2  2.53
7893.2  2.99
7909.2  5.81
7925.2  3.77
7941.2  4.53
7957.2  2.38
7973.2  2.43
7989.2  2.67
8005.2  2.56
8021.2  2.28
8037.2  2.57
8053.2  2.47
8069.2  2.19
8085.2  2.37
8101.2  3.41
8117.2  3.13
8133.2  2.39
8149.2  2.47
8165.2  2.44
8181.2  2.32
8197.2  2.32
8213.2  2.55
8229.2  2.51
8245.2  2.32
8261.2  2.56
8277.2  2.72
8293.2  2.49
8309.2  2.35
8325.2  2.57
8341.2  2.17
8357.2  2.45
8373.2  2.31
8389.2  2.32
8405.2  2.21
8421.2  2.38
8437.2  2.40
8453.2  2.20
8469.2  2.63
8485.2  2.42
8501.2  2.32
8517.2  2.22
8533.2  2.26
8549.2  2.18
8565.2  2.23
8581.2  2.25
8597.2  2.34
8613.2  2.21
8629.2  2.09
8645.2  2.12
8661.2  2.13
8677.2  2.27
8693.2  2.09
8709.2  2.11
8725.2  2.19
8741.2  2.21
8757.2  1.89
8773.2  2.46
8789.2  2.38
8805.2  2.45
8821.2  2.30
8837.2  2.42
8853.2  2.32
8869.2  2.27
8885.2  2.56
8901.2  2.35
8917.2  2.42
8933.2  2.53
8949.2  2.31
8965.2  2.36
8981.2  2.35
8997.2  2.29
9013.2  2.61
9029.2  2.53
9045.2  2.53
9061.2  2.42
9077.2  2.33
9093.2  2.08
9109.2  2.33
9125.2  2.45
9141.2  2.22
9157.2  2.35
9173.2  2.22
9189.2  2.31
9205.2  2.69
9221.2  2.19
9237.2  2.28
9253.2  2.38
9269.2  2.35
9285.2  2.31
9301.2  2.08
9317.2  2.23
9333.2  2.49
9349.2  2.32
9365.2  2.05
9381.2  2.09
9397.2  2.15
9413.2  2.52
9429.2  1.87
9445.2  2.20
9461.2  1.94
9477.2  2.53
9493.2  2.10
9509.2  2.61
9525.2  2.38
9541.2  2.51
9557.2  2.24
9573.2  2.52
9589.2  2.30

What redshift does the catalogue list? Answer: 0.21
